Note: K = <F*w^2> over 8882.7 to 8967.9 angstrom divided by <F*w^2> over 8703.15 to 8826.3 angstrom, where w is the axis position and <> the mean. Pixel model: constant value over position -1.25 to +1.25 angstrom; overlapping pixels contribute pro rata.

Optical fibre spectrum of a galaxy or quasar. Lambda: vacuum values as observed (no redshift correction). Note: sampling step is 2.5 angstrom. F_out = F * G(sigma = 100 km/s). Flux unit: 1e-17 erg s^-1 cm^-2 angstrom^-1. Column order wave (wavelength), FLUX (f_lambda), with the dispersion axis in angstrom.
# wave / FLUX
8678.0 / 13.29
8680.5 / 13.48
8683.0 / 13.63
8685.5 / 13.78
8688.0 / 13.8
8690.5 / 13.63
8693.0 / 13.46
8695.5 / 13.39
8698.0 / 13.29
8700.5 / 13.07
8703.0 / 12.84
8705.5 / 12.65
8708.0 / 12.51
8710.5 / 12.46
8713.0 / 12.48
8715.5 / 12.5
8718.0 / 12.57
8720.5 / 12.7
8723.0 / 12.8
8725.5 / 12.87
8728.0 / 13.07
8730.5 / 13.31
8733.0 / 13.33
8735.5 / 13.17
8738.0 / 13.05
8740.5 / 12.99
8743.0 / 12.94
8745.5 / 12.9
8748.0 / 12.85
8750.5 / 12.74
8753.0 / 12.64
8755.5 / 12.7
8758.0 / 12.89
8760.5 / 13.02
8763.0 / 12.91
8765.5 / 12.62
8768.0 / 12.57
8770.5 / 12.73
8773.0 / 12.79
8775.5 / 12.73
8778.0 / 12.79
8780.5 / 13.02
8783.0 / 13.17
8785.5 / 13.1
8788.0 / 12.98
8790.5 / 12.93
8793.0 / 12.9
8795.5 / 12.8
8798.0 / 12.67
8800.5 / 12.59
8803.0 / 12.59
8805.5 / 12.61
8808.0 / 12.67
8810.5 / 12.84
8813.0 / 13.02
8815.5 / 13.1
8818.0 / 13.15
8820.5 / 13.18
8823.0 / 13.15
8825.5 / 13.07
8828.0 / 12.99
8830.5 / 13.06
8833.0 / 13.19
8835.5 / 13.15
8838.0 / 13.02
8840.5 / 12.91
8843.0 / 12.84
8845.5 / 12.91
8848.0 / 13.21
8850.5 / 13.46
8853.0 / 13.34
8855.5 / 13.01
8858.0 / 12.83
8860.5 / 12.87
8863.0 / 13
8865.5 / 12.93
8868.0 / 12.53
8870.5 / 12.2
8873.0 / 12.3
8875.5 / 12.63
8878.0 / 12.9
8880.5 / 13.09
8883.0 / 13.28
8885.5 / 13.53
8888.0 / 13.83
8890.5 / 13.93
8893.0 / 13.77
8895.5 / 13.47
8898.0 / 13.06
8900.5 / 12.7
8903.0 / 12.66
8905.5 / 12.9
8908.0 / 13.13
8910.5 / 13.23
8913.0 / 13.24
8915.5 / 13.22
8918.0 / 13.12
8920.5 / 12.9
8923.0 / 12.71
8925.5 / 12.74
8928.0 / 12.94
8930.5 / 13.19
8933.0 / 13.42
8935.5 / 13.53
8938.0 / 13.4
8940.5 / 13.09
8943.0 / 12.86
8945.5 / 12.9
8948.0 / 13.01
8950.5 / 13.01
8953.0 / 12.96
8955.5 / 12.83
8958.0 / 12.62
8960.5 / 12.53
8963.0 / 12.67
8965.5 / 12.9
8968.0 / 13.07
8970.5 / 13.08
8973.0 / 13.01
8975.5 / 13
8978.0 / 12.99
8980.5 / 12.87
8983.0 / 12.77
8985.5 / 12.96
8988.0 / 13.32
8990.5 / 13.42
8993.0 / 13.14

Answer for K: 1.1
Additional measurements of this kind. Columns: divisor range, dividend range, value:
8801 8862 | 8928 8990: 1.03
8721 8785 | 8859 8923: 1.04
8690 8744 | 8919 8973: 1.06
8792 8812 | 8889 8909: 1.06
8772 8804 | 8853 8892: 1.03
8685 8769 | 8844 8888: 1.03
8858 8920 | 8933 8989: 1.01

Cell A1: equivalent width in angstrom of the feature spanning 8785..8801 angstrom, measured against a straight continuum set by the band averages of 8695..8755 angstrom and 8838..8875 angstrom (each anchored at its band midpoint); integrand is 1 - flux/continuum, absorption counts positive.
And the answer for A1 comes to 0.0 angstrom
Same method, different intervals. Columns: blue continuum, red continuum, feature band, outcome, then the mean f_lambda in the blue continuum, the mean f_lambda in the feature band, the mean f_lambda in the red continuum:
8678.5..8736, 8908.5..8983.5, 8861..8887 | 0.3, 13.1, 12.8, 13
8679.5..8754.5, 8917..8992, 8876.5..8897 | -0.7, 13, 13.5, 13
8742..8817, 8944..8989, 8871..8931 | -1.0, 12.8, 13.1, 12.9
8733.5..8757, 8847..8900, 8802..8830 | 0.1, 12.9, 12.9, 13.1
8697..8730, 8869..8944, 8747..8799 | 0.1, 12.8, 12.8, 13.1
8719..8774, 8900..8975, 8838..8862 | -0.2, 12.9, 13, 13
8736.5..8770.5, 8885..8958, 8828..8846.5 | 0.0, 12.8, 13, 13.1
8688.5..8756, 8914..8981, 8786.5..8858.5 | -0.1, 12.9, 13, 13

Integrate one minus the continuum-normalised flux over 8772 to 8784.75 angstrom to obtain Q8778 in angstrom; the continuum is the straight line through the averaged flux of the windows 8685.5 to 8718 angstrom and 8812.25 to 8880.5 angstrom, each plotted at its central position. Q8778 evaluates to 0.1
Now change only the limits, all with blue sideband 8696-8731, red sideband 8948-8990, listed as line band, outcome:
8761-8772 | 0.1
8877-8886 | -0.2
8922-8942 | -0.3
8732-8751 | -0.3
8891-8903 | -0.3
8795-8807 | 0.2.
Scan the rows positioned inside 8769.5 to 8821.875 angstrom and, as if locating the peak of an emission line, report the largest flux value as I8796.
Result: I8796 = 13.18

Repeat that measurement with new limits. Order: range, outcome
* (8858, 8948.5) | 13.93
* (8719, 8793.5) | 13.33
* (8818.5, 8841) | 13.19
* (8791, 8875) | 13.46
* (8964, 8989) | 13.32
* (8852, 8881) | 13.34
